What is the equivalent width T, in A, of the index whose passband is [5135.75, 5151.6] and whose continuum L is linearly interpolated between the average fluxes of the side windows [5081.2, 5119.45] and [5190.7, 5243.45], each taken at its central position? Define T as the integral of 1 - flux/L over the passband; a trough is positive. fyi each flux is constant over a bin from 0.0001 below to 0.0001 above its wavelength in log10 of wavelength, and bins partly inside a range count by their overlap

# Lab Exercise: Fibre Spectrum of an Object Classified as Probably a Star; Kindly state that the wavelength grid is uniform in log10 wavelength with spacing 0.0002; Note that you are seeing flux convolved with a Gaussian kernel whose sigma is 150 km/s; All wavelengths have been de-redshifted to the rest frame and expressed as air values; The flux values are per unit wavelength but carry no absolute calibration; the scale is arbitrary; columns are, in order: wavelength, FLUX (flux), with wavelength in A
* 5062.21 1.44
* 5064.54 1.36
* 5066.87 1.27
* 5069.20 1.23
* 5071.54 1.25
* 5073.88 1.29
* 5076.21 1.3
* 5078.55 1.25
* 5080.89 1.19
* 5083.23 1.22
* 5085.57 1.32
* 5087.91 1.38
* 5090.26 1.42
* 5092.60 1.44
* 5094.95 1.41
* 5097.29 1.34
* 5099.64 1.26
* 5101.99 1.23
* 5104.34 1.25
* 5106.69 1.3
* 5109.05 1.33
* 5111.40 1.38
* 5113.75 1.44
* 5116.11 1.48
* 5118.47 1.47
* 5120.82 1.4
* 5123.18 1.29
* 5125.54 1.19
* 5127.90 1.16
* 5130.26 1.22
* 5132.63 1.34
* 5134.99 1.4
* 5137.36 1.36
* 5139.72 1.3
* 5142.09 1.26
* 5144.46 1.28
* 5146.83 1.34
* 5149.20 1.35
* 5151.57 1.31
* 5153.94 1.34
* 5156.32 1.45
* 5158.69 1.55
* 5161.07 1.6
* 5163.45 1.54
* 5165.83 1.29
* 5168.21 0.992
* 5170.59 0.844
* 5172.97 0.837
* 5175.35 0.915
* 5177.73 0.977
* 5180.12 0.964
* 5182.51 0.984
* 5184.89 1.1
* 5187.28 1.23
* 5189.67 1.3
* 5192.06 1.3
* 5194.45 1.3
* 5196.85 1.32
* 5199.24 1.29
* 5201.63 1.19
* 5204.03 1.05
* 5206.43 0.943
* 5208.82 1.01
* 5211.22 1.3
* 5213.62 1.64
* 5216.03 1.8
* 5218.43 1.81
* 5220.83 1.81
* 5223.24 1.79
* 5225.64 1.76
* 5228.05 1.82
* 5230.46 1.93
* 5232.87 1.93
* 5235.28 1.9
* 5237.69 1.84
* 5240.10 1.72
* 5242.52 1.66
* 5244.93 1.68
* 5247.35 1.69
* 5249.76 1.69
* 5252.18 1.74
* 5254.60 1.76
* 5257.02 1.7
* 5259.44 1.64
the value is 1.2 A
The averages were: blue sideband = 1.35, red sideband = 1.55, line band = 1.32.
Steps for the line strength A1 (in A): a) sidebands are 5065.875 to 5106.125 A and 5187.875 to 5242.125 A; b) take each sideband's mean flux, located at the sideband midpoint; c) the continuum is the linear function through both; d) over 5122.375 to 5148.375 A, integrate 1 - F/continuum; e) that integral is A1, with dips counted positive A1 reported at 1.9 A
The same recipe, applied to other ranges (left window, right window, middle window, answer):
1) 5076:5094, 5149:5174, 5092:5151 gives -1.2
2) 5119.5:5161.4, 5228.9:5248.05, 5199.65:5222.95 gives 3.7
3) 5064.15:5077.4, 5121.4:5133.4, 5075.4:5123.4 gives -3.0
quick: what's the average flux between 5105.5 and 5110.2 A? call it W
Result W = 1.31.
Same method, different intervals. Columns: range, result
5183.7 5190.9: 1.21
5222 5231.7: 1.82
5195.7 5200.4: 1.31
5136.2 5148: 1.31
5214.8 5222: 1.81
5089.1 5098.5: 1.4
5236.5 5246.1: 1.73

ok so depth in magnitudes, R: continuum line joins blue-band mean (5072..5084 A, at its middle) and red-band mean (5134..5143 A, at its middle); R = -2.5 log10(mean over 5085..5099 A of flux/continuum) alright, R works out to -0.09 mag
